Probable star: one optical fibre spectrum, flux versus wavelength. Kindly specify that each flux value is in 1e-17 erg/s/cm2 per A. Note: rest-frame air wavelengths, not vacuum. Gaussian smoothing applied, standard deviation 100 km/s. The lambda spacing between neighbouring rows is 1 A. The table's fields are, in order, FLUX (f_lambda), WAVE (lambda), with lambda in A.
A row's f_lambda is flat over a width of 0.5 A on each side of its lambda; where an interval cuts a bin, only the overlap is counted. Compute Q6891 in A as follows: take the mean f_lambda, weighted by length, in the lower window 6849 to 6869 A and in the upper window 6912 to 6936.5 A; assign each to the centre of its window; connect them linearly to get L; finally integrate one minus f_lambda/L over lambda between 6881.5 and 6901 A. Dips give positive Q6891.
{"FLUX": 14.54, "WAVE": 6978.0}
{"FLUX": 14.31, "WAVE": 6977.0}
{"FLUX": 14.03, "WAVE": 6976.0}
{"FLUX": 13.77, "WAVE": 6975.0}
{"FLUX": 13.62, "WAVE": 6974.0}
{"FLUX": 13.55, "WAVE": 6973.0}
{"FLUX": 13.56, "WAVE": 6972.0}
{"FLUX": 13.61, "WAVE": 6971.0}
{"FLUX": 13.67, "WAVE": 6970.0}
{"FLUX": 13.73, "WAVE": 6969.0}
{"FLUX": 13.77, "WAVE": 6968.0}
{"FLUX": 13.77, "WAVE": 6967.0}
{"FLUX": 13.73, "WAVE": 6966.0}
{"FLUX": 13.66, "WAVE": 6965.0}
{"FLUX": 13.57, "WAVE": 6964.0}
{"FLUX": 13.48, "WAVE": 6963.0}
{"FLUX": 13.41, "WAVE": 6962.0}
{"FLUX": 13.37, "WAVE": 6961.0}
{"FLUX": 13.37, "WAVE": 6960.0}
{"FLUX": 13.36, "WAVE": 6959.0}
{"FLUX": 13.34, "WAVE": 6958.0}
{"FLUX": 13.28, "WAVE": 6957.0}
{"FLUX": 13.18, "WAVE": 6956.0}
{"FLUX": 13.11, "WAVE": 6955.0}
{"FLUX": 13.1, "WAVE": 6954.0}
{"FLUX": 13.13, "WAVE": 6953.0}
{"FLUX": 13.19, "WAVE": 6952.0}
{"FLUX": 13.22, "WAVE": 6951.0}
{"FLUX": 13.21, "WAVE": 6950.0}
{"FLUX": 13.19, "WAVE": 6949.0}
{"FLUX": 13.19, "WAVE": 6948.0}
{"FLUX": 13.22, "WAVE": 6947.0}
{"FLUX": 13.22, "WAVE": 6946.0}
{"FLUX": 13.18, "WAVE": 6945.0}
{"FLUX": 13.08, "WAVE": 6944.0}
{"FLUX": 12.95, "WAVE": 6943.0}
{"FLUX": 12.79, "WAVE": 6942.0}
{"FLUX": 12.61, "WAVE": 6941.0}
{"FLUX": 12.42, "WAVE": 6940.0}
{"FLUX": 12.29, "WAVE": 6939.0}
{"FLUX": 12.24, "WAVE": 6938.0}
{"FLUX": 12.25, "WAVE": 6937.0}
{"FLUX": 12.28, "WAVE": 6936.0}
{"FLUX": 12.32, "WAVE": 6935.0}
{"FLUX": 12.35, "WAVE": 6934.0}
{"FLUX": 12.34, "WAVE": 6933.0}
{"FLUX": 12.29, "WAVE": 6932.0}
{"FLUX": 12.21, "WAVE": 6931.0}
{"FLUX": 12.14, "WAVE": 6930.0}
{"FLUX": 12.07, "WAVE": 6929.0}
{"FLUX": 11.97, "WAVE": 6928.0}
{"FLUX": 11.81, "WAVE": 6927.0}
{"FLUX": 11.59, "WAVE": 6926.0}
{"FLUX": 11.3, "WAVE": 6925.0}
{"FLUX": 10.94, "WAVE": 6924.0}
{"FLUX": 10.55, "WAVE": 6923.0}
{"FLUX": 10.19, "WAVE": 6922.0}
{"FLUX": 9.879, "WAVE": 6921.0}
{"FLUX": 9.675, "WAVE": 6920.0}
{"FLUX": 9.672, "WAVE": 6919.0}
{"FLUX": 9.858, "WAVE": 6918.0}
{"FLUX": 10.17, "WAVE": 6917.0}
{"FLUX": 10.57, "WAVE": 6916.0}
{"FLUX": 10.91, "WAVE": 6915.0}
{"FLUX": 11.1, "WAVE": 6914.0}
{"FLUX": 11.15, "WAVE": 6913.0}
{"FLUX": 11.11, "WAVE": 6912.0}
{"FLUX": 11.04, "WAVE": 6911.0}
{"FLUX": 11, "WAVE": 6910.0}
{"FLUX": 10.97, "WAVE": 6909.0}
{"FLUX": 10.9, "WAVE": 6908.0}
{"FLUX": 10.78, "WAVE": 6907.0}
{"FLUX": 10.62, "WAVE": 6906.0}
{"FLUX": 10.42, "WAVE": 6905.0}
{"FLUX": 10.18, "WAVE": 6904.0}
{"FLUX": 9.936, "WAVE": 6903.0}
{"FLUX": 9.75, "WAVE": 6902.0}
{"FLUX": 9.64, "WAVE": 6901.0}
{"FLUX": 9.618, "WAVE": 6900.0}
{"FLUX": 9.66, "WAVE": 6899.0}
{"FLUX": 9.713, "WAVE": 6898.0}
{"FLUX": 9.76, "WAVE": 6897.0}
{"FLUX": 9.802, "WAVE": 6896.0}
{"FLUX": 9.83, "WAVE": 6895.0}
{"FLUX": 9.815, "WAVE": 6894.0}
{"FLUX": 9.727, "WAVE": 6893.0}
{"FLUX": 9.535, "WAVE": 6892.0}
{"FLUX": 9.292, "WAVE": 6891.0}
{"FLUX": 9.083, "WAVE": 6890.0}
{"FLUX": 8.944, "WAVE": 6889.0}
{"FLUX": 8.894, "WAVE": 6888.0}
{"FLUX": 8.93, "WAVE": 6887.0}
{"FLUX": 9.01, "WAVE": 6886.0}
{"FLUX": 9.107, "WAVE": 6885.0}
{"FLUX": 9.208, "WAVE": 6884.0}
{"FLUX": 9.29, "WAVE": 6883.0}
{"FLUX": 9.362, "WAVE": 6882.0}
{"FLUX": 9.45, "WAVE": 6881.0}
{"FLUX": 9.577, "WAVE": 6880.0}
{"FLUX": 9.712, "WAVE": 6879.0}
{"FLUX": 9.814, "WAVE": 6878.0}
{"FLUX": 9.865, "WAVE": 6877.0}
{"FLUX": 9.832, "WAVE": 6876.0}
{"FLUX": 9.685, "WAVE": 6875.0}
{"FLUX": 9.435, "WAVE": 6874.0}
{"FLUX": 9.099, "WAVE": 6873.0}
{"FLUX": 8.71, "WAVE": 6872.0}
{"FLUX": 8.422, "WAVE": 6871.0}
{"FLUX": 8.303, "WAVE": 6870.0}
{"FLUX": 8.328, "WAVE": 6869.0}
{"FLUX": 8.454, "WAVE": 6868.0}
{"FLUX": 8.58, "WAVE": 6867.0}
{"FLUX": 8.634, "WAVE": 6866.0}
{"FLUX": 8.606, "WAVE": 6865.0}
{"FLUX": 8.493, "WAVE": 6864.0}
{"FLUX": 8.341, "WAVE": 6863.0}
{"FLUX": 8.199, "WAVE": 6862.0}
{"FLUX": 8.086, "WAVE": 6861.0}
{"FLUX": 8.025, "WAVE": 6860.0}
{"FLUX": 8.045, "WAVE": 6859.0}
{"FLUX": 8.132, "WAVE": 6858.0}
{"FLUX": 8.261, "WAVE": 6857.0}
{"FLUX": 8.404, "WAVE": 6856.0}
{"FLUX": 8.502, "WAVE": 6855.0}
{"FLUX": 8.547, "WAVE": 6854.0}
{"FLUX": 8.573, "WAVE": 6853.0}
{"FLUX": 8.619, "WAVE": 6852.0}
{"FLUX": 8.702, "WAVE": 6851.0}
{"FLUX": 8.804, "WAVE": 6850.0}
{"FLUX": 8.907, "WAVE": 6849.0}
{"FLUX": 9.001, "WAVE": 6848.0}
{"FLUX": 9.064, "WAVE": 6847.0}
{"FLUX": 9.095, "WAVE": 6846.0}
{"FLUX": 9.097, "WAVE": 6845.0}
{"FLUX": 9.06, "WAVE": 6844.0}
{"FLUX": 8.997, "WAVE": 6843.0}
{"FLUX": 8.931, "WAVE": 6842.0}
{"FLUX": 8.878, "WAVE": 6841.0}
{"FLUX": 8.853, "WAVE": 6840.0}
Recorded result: 0.8 A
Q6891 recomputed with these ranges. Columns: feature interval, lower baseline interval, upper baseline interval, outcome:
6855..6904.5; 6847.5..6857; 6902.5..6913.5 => 2.9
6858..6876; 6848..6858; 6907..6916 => 1.2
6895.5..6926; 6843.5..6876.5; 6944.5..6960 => 2.1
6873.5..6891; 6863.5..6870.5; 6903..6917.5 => -0.2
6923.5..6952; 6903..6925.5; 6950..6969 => -1.0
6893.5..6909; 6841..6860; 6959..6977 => 1.1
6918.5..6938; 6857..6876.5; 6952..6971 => 0.5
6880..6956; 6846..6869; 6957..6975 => 2.0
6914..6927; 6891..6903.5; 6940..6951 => 0.9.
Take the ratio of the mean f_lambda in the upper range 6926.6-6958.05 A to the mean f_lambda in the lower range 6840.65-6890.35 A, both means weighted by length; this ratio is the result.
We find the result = 1.44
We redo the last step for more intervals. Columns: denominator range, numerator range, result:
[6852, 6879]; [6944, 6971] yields 1.54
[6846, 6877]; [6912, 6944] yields 1.33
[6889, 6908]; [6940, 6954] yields 1.33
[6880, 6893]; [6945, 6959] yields 1.43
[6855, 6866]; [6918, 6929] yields 1.30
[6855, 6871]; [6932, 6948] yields 1.52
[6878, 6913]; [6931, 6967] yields 1.32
